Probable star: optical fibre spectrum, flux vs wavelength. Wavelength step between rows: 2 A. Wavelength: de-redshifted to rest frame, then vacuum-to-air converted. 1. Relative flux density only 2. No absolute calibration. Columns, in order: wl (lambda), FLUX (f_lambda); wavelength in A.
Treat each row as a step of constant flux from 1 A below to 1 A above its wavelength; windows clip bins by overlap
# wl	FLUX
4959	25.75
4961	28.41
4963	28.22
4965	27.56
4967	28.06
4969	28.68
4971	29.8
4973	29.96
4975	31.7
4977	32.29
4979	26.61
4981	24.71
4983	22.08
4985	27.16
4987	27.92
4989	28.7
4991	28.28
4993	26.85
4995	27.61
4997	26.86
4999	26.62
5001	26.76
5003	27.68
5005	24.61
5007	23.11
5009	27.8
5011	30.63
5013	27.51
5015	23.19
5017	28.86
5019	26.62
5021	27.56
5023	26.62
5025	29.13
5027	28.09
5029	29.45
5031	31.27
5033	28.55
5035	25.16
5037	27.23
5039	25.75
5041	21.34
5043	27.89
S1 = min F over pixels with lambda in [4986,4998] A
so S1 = 26.85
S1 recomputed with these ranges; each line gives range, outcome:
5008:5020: 23.19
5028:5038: 25.16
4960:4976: 27.56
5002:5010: 23.11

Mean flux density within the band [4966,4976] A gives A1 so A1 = 29.6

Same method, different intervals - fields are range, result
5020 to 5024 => 27.1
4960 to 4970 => 28.2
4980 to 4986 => 24.6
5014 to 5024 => 26.6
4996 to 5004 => 27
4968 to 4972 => 29.2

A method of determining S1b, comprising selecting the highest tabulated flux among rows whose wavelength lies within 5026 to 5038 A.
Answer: 31.27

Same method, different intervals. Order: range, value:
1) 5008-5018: 30.63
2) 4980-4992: 28.7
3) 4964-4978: 32.29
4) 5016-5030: 29.45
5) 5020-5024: 27.56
